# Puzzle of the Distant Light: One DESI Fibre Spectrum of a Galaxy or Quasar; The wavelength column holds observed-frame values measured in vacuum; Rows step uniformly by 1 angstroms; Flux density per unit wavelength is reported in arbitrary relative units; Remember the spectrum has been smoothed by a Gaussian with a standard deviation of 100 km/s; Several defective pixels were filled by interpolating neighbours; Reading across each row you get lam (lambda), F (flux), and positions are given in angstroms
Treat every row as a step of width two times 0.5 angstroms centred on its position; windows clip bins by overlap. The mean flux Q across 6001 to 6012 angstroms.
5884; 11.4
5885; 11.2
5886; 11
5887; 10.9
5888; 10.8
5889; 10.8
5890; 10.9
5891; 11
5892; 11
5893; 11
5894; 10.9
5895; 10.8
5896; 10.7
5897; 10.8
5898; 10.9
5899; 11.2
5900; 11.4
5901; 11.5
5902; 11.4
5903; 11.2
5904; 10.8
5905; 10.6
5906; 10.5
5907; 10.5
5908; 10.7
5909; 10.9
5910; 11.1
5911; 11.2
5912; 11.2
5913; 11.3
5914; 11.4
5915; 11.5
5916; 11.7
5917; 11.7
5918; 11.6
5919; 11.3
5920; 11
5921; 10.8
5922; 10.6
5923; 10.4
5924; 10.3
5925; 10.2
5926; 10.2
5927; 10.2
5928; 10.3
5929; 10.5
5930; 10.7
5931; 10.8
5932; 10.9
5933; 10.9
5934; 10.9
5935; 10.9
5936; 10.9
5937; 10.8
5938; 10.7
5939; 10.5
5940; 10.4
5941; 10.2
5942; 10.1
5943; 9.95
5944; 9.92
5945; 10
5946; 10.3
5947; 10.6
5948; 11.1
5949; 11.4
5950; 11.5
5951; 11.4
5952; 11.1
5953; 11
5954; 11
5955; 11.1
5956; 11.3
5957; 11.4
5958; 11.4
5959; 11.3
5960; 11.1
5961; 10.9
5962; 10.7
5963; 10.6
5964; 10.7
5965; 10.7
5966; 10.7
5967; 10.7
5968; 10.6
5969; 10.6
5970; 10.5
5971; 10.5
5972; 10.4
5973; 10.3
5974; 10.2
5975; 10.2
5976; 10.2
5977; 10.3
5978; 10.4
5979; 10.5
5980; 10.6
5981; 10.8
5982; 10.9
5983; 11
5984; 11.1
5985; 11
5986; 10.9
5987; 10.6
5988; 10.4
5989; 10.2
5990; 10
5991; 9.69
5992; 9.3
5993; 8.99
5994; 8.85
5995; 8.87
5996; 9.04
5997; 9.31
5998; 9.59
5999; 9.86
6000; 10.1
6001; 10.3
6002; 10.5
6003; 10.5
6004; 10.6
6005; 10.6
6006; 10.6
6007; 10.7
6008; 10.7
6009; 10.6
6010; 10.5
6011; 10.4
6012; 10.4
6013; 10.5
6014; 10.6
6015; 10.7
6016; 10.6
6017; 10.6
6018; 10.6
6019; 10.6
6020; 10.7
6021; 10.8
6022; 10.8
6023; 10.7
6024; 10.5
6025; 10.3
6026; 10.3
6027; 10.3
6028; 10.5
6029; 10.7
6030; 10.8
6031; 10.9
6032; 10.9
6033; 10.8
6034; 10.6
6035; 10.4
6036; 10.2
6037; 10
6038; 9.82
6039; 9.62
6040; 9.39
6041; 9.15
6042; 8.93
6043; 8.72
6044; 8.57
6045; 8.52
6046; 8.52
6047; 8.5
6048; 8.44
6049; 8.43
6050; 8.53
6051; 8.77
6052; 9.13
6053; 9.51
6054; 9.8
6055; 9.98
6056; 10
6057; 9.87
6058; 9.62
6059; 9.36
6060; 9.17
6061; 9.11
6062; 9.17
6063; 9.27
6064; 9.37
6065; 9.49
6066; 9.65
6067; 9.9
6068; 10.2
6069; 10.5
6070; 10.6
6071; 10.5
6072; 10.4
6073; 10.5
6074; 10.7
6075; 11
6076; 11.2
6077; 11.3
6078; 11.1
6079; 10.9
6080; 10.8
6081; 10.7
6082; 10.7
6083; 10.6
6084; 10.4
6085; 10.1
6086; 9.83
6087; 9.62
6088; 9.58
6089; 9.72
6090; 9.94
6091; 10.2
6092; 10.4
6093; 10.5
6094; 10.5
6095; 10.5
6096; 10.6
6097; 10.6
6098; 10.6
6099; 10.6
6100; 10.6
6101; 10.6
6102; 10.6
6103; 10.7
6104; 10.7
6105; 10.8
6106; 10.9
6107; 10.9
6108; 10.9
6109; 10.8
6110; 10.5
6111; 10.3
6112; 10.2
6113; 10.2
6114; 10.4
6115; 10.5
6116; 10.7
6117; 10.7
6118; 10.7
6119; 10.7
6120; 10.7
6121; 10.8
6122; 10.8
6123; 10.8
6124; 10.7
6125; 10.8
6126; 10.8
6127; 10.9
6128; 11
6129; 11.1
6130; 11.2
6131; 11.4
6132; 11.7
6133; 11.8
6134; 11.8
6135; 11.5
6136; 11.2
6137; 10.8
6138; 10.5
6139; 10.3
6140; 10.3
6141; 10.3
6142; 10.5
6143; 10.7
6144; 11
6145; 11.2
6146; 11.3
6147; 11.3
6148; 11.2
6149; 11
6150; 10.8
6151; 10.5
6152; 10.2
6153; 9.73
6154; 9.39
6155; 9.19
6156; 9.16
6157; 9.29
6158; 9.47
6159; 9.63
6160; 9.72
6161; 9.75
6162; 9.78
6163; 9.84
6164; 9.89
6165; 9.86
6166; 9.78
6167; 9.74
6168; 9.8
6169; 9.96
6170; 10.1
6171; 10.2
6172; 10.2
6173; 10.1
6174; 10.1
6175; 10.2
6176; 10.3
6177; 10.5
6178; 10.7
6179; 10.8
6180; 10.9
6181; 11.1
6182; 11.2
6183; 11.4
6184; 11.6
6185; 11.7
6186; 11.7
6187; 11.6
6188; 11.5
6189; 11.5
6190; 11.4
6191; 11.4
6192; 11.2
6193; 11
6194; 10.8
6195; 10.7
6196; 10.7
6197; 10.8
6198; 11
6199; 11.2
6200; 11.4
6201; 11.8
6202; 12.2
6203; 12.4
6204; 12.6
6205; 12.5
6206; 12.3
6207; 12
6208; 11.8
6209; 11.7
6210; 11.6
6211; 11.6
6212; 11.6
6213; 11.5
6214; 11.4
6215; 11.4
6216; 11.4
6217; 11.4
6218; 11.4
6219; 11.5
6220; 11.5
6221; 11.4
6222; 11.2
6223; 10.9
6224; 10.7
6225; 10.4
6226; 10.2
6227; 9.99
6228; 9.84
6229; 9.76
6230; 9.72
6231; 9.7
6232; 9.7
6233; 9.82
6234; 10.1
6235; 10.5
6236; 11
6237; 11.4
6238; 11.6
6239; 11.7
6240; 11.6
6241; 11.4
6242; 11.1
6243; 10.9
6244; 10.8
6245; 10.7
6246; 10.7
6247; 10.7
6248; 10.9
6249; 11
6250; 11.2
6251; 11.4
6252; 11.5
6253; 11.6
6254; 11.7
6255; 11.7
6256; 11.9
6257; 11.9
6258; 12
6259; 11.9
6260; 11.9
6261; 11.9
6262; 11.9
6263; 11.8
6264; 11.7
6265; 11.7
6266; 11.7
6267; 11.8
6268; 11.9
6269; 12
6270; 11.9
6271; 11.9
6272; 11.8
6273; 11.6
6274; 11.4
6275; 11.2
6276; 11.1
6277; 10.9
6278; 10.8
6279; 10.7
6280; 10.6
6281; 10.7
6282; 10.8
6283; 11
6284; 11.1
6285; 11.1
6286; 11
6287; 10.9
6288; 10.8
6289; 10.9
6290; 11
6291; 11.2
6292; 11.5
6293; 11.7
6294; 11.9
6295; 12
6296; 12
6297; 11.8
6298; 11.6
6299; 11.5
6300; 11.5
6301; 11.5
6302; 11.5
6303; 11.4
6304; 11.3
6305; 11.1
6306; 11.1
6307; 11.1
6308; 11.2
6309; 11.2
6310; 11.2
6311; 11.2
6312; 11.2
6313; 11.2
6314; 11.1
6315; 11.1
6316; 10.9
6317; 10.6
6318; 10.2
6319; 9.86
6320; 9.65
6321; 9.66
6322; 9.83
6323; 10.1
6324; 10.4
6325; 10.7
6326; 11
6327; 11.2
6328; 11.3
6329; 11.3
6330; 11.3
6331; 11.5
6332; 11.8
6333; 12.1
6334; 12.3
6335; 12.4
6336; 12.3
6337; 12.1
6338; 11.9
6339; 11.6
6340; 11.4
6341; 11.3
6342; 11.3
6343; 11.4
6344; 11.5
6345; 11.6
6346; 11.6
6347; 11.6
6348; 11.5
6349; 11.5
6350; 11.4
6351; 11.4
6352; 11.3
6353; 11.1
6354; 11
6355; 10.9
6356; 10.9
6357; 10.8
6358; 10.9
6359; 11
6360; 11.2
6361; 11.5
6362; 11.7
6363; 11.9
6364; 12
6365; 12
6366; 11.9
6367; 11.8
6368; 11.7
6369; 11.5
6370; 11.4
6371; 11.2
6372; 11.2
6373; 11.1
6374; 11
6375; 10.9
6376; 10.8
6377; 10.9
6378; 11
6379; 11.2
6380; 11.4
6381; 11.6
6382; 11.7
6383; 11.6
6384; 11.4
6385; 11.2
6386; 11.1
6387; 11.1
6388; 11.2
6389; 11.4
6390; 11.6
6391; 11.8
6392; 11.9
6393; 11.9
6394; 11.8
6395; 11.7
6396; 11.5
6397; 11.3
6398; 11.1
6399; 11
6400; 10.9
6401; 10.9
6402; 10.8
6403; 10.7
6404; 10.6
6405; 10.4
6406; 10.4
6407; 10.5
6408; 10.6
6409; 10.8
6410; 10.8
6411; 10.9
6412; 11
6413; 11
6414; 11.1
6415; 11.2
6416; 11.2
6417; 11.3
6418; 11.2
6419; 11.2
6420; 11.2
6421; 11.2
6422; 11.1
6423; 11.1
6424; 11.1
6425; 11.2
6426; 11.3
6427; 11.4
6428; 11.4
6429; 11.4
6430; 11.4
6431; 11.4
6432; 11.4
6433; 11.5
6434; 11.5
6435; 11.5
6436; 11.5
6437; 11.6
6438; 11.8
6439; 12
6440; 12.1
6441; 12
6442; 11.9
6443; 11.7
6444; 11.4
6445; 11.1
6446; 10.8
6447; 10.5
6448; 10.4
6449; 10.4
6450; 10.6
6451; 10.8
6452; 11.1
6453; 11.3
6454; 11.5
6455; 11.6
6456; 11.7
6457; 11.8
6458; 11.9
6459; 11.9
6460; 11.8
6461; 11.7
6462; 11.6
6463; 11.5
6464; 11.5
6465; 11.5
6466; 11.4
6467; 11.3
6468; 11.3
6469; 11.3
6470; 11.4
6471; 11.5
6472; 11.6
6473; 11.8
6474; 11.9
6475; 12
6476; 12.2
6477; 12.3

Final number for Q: 10.5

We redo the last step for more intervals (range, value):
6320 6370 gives 11.4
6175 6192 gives 11.2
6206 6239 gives 11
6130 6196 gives 10.6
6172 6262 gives 11.2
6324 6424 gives 11.3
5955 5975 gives 10.8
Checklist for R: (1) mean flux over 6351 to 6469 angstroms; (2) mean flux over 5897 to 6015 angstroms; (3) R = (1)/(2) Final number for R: 1.06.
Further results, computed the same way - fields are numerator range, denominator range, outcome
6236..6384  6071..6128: 1.07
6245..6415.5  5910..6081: 1.09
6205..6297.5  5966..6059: 1.11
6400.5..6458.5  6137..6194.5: 1.07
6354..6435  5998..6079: 1.12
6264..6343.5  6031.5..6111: 1.12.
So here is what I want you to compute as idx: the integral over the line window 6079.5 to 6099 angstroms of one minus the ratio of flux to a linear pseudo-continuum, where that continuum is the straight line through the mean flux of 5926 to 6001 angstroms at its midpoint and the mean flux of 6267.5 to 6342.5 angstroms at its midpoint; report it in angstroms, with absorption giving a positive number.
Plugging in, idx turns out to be 0.8 angstroms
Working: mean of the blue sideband 10.5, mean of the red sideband 11.2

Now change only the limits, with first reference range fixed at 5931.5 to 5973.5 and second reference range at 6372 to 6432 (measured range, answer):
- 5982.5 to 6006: 1.59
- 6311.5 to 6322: 0.55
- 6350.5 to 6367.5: -0.37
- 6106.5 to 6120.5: 0.41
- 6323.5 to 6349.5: -0.99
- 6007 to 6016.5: 0.22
